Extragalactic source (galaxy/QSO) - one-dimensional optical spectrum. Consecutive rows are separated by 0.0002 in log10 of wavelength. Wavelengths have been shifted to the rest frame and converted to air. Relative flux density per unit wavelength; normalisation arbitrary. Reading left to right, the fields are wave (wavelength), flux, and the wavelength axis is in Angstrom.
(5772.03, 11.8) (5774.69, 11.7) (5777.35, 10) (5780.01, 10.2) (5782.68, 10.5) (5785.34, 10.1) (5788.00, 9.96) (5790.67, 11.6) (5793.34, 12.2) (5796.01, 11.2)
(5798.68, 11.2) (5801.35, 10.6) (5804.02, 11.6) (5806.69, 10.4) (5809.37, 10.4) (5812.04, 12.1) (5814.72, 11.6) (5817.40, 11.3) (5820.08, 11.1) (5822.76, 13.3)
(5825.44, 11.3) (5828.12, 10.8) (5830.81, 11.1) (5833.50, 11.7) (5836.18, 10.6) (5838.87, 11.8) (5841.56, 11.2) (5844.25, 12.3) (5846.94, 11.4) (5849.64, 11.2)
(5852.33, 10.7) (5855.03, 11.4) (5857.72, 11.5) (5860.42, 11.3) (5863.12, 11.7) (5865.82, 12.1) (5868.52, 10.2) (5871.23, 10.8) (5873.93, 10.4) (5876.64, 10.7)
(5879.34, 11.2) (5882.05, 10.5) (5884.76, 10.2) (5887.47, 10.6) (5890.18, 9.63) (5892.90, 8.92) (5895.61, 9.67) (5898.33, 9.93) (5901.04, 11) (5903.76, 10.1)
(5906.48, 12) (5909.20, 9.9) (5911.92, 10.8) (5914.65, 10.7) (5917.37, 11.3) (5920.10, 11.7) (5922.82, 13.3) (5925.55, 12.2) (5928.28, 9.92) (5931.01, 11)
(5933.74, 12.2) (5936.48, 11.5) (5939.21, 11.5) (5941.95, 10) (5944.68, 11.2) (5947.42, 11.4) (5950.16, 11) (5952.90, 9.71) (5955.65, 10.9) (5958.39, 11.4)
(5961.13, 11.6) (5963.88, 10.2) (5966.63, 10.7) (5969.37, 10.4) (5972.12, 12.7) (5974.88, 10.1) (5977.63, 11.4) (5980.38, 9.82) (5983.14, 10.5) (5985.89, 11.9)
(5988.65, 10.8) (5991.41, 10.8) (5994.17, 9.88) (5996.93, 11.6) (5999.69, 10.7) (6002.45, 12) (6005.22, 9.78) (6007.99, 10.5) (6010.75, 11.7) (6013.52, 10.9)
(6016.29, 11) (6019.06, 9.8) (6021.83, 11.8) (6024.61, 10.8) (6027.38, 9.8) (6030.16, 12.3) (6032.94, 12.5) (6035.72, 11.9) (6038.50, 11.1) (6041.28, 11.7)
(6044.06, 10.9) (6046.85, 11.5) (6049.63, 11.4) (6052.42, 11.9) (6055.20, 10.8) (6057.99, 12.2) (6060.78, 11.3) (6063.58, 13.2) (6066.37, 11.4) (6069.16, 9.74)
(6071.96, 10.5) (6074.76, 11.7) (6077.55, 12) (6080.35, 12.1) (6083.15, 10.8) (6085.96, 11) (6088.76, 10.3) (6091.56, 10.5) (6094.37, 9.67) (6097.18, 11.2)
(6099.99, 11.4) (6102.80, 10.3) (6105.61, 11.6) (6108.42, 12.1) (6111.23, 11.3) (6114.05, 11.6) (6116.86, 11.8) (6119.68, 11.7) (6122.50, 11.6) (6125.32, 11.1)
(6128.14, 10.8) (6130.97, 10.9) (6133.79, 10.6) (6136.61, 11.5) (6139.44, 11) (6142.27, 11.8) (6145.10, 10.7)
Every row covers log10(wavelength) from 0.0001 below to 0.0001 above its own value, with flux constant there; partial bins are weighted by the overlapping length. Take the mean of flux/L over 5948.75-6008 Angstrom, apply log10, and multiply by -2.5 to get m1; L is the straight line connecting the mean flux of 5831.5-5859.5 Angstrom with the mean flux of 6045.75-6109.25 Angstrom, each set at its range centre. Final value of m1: 0.044 mag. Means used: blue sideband 11.4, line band 10.8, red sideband 11.2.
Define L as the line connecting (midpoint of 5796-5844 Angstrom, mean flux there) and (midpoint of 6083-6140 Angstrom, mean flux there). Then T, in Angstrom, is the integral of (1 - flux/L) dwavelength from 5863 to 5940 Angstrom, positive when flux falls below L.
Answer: 2.7 Angstrom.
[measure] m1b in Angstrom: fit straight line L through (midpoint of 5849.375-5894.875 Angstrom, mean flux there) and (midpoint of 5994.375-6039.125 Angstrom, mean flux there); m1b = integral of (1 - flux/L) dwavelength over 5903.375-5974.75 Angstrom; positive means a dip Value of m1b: -1.4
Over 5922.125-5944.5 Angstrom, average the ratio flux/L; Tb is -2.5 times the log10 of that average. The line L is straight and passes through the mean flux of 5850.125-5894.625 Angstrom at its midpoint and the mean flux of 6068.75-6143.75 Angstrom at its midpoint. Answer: -0.05 mag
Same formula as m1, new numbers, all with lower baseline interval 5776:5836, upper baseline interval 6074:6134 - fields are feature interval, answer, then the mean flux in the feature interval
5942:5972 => 0.02 mag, 10.9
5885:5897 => 0.14 mag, 9.75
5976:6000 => 0.03 mag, 10.8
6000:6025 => 0.02 mag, 10.9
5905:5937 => -0.02 mag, 11.4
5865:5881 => 0.03 mag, 10.9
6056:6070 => -0.04 mag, 11.6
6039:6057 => -0.02 mag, 11.4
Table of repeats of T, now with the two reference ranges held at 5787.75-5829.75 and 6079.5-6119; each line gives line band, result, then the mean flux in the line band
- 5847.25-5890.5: 1.37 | 10.9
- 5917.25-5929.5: -0.55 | 11.7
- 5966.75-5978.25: 0.13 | 11.1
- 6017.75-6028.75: 0.60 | 10.6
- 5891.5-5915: 1.95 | 10.3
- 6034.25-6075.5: -0.98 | 11.4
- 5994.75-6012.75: 0.31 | 11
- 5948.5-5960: 0.44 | 10.8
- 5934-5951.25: 0.09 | 11.2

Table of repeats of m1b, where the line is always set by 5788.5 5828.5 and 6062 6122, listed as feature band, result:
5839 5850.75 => -0.2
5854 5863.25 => -0.1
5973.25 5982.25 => 0.6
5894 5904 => 1.0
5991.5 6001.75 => 0.4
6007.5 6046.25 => 0.2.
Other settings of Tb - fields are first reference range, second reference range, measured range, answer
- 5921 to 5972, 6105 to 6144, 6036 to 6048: -0.01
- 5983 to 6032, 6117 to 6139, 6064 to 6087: -0.02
